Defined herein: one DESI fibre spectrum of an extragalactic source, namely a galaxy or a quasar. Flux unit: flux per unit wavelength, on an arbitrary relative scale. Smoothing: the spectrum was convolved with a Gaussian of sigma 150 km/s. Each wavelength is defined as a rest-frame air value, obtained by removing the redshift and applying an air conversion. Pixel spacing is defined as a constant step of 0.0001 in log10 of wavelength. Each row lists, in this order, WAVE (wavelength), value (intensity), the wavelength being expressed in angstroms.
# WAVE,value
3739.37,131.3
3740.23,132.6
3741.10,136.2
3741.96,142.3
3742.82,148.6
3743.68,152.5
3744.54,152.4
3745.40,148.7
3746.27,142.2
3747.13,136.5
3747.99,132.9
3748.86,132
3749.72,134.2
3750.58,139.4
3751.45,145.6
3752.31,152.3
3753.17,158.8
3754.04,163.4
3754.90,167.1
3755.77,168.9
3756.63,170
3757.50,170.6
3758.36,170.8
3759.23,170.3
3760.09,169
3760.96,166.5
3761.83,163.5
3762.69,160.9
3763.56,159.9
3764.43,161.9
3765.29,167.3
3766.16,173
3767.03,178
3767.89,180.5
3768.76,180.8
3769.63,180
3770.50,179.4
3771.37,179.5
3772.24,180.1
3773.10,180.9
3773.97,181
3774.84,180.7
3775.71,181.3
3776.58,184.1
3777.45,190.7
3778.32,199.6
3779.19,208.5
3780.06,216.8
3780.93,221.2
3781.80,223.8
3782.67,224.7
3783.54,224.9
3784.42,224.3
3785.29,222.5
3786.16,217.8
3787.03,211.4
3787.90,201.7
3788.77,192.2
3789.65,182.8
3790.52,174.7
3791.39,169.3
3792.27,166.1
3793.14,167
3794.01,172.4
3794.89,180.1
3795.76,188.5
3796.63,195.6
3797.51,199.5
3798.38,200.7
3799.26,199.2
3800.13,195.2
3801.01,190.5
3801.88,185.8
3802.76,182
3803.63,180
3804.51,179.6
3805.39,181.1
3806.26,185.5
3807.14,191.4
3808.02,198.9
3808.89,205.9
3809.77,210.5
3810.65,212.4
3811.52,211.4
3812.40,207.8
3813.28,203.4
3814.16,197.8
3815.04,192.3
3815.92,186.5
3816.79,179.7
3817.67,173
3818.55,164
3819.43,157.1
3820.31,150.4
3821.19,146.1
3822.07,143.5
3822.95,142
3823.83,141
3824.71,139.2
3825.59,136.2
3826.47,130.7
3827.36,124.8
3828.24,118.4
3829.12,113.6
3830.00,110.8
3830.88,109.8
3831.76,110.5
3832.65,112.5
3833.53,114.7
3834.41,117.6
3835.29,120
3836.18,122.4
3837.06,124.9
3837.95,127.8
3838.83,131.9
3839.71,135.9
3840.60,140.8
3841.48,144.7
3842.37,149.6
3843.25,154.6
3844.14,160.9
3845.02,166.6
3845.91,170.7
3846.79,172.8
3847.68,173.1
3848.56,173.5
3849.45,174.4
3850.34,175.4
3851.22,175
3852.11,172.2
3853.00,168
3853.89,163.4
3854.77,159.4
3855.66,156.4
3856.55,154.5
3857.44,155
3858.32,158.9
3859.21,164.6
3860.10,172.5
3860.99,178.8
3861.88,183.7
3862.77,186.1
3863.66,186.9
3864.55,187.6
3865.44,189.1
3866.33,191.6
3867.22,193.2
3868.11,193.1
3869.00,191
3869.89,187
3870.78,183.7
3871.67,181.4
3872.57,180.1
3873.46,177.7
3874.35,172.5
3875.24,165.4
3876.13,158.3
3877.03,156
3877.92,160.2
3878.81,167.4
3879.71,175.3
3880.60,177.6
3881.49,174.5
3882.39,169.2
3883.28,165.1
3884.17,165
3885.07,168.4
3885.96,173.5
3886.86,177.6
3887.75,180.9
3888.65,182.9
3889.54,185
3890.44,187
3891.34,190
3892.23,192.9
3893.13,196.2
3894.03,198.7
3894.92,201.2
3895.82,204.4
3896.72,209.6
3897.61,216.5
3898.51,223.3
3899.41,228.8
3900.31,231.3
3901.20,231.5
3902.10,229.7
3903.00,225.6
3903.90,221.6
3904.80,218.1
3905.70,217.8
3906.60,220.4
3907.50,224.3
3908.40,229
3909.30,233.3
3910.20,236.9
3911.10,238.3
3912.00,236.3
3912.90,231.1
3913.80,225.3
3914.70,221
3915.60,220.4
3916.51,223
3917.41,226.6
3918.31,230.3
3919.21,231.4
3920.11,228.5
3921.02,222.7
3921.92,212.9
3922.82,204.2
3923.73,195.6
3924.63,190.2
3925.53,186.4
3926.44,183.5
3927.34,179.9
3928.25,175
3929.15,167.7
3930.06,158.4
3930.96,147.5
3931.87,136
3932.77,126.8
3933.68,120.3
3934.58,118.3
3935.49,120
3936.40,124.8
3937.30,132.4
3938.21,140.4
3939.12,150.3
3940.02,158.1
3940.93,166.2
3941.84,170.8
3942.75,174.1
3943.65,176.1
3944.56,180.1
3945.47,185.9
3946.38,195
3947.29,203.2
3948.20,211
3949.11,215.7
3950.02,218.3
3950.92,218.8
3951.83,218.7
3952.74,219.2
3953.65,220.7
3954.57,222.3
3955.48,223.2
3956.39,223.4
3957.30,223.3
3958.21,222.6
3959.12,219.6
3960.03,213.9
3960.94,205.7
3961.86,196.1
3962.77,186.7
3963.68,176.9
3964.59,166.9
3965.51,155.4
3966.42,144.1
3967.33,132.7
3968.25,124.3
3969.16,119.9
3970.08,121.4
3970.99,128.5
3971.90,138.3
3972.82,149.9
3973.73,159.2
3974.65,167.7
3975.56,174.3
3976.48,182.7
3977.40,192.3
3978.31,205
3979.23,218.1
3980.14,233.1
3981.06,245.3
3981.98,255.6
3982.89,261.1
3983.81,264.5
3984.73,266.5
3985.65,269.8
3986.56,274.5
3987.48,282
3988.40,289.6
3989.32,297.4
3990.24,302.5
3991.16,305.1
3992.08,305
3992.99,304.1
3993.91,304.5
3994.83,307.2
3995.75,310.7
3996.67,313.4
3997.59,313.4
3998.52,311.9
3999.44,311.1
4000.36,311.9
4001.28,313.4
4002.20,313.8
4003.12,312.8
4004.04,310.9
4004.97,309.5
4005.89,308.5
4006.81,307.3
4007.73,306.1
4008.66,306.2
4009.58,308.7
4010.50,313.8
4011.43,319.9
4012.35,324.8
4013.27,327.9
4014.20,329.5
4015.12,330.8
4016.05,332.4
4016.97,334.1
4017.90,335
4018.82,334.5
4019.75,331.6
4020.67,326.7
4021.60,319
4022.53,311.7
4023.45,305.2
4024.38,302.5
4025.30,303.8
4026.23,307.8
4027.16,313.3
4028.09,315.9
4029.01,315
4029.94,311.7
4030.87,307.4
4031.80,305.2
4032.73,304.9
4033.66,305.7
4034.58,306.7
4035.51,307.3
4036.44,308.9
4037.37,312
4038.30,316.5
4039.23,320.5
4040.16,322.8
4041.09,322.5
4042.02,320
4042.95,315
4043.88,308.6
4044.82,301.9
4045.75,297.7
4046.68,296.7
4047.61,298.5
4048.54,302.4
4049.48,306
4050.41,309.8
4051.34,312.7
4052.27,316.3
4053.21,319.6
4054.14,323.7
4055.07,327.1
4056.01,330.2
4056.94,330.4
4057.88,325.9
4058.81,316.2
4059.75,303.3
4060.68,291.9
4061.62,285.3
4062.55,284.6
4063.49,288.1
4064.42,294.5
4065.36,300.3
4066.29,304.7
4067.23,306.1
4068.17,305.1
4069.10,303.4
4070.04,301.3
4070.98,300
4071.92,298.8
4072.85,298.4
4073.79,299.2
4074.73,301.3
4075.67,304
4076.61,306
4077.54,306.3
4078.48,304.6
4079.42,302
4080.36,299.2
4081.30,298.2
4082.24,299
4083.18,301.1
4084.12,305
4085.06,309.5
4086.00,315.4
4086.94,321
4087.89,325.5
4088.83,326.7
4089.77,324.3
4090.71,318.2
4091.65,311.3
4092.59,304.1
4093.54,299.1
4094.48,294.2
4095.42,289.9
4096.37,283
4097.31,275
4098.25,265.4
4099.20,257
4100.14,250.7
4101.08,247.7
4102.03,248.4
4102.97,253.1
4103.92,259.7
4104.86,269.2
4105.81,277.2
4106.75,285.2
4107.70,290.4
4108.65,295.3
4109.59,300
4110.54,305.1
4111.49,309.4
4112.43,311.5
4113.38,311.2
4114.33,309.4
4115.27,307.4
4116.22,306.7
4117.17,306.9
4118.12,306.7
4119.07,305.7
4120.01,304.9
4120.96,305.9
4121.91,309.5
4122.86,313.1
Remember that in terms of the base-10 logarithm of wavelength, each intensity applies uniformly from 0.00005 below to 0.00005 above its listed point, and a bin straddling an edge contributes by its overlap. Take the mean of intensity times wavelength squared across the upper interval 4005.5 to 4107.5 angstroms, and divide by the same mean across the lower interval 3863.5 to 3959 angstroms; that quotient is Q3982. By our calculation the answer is 1.7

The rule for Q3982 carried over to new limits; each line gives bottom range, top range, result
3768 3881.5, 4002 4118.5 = 1.99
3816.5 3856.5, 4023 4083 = 2.35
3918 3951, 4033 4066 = 1.86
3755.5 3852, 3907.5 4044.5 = 1.55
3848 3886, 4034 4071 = 1.95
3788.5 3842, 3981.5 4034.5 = 2.08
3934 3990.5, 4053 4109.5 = 1.61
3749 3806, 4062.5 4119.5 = 1.91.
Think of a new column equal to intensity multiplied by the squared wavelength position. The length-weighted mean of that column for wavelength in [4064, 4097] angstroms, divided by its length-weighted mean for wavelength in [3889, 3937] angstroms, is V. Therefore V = 1.65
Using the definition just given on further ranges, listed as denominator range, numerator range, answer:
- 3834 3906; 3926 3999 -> 1.21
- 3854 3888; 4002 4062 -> 1.96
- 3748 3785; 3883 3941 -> 1.18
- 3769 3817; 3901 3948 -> 1.06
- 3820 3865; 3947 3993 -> 1.52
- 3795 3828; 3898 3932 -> 1.26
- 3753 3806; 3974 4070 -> 1.83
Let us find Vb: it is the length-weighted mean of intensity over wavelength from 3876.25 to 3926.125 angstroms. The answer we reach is 205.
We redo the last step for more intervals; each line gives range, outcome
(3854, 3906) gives 186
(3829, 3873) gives 159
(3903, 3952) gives 193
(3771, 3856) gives 172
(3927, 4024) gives 234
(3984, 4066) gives 310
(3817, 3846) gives 136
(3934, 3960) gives 188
